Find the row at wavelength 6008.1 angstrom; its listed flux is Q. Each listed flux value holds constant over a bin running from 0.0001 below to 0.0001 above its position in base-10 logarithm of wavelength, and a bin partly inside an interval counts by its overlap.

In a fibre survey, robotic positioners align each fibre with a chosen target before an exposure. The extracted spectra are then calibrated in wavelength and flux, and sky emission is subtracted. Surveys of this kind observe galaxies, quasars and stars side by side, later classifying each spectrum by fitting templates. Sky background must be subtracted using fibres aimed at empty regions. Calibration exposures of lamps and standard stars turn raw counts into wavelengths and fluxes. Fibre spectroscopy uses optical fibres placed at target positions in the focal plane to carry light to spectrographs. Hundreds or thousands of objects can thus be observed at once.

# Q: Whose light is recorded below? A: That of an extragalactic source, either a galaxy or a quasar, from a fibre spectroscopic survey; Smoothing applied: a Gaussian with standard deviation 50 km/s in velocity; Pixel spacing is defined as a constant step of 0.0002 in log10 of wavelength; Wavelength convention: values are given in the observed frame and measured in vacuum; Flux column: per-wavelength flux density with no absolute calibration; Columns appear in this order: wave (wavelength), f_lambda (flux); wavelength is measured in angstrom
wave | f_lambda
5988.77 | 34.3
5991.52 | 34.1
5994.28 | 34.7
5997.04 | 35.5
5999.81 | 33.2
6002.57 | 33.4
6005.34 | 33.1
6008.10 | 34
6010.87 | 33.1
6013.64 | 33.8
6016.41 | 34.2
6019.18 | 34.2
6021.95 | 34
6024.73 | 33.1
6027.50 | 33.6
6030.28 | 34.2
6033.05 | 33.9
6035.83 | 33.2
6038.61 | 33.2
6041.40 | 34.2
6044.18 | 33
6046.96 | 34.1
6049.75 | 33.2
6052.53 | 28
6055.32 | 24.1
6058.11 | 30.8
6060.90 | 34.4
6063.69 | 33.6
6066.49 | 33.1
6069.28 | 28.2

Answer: 34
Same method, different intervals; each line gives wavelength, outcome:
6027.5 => 33.6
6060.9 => 34.4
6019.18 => 34.2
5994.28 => 34.7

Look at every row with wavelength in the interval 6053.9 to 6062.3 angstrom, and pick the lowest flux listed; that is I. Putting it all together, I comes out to 24.1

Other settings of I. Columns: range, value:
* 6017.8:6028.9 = 33.1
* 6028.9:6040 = 33.2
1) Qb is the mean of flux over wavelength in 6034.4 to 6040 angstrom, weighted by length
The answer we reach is 33.2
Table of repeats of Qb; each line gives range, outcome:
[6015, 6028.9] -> 33.8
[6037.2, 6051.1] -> 33.5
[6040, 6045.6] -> 33.6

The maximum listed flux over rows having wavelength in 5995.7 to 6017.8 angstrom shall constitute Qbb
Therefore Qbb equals 35.5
